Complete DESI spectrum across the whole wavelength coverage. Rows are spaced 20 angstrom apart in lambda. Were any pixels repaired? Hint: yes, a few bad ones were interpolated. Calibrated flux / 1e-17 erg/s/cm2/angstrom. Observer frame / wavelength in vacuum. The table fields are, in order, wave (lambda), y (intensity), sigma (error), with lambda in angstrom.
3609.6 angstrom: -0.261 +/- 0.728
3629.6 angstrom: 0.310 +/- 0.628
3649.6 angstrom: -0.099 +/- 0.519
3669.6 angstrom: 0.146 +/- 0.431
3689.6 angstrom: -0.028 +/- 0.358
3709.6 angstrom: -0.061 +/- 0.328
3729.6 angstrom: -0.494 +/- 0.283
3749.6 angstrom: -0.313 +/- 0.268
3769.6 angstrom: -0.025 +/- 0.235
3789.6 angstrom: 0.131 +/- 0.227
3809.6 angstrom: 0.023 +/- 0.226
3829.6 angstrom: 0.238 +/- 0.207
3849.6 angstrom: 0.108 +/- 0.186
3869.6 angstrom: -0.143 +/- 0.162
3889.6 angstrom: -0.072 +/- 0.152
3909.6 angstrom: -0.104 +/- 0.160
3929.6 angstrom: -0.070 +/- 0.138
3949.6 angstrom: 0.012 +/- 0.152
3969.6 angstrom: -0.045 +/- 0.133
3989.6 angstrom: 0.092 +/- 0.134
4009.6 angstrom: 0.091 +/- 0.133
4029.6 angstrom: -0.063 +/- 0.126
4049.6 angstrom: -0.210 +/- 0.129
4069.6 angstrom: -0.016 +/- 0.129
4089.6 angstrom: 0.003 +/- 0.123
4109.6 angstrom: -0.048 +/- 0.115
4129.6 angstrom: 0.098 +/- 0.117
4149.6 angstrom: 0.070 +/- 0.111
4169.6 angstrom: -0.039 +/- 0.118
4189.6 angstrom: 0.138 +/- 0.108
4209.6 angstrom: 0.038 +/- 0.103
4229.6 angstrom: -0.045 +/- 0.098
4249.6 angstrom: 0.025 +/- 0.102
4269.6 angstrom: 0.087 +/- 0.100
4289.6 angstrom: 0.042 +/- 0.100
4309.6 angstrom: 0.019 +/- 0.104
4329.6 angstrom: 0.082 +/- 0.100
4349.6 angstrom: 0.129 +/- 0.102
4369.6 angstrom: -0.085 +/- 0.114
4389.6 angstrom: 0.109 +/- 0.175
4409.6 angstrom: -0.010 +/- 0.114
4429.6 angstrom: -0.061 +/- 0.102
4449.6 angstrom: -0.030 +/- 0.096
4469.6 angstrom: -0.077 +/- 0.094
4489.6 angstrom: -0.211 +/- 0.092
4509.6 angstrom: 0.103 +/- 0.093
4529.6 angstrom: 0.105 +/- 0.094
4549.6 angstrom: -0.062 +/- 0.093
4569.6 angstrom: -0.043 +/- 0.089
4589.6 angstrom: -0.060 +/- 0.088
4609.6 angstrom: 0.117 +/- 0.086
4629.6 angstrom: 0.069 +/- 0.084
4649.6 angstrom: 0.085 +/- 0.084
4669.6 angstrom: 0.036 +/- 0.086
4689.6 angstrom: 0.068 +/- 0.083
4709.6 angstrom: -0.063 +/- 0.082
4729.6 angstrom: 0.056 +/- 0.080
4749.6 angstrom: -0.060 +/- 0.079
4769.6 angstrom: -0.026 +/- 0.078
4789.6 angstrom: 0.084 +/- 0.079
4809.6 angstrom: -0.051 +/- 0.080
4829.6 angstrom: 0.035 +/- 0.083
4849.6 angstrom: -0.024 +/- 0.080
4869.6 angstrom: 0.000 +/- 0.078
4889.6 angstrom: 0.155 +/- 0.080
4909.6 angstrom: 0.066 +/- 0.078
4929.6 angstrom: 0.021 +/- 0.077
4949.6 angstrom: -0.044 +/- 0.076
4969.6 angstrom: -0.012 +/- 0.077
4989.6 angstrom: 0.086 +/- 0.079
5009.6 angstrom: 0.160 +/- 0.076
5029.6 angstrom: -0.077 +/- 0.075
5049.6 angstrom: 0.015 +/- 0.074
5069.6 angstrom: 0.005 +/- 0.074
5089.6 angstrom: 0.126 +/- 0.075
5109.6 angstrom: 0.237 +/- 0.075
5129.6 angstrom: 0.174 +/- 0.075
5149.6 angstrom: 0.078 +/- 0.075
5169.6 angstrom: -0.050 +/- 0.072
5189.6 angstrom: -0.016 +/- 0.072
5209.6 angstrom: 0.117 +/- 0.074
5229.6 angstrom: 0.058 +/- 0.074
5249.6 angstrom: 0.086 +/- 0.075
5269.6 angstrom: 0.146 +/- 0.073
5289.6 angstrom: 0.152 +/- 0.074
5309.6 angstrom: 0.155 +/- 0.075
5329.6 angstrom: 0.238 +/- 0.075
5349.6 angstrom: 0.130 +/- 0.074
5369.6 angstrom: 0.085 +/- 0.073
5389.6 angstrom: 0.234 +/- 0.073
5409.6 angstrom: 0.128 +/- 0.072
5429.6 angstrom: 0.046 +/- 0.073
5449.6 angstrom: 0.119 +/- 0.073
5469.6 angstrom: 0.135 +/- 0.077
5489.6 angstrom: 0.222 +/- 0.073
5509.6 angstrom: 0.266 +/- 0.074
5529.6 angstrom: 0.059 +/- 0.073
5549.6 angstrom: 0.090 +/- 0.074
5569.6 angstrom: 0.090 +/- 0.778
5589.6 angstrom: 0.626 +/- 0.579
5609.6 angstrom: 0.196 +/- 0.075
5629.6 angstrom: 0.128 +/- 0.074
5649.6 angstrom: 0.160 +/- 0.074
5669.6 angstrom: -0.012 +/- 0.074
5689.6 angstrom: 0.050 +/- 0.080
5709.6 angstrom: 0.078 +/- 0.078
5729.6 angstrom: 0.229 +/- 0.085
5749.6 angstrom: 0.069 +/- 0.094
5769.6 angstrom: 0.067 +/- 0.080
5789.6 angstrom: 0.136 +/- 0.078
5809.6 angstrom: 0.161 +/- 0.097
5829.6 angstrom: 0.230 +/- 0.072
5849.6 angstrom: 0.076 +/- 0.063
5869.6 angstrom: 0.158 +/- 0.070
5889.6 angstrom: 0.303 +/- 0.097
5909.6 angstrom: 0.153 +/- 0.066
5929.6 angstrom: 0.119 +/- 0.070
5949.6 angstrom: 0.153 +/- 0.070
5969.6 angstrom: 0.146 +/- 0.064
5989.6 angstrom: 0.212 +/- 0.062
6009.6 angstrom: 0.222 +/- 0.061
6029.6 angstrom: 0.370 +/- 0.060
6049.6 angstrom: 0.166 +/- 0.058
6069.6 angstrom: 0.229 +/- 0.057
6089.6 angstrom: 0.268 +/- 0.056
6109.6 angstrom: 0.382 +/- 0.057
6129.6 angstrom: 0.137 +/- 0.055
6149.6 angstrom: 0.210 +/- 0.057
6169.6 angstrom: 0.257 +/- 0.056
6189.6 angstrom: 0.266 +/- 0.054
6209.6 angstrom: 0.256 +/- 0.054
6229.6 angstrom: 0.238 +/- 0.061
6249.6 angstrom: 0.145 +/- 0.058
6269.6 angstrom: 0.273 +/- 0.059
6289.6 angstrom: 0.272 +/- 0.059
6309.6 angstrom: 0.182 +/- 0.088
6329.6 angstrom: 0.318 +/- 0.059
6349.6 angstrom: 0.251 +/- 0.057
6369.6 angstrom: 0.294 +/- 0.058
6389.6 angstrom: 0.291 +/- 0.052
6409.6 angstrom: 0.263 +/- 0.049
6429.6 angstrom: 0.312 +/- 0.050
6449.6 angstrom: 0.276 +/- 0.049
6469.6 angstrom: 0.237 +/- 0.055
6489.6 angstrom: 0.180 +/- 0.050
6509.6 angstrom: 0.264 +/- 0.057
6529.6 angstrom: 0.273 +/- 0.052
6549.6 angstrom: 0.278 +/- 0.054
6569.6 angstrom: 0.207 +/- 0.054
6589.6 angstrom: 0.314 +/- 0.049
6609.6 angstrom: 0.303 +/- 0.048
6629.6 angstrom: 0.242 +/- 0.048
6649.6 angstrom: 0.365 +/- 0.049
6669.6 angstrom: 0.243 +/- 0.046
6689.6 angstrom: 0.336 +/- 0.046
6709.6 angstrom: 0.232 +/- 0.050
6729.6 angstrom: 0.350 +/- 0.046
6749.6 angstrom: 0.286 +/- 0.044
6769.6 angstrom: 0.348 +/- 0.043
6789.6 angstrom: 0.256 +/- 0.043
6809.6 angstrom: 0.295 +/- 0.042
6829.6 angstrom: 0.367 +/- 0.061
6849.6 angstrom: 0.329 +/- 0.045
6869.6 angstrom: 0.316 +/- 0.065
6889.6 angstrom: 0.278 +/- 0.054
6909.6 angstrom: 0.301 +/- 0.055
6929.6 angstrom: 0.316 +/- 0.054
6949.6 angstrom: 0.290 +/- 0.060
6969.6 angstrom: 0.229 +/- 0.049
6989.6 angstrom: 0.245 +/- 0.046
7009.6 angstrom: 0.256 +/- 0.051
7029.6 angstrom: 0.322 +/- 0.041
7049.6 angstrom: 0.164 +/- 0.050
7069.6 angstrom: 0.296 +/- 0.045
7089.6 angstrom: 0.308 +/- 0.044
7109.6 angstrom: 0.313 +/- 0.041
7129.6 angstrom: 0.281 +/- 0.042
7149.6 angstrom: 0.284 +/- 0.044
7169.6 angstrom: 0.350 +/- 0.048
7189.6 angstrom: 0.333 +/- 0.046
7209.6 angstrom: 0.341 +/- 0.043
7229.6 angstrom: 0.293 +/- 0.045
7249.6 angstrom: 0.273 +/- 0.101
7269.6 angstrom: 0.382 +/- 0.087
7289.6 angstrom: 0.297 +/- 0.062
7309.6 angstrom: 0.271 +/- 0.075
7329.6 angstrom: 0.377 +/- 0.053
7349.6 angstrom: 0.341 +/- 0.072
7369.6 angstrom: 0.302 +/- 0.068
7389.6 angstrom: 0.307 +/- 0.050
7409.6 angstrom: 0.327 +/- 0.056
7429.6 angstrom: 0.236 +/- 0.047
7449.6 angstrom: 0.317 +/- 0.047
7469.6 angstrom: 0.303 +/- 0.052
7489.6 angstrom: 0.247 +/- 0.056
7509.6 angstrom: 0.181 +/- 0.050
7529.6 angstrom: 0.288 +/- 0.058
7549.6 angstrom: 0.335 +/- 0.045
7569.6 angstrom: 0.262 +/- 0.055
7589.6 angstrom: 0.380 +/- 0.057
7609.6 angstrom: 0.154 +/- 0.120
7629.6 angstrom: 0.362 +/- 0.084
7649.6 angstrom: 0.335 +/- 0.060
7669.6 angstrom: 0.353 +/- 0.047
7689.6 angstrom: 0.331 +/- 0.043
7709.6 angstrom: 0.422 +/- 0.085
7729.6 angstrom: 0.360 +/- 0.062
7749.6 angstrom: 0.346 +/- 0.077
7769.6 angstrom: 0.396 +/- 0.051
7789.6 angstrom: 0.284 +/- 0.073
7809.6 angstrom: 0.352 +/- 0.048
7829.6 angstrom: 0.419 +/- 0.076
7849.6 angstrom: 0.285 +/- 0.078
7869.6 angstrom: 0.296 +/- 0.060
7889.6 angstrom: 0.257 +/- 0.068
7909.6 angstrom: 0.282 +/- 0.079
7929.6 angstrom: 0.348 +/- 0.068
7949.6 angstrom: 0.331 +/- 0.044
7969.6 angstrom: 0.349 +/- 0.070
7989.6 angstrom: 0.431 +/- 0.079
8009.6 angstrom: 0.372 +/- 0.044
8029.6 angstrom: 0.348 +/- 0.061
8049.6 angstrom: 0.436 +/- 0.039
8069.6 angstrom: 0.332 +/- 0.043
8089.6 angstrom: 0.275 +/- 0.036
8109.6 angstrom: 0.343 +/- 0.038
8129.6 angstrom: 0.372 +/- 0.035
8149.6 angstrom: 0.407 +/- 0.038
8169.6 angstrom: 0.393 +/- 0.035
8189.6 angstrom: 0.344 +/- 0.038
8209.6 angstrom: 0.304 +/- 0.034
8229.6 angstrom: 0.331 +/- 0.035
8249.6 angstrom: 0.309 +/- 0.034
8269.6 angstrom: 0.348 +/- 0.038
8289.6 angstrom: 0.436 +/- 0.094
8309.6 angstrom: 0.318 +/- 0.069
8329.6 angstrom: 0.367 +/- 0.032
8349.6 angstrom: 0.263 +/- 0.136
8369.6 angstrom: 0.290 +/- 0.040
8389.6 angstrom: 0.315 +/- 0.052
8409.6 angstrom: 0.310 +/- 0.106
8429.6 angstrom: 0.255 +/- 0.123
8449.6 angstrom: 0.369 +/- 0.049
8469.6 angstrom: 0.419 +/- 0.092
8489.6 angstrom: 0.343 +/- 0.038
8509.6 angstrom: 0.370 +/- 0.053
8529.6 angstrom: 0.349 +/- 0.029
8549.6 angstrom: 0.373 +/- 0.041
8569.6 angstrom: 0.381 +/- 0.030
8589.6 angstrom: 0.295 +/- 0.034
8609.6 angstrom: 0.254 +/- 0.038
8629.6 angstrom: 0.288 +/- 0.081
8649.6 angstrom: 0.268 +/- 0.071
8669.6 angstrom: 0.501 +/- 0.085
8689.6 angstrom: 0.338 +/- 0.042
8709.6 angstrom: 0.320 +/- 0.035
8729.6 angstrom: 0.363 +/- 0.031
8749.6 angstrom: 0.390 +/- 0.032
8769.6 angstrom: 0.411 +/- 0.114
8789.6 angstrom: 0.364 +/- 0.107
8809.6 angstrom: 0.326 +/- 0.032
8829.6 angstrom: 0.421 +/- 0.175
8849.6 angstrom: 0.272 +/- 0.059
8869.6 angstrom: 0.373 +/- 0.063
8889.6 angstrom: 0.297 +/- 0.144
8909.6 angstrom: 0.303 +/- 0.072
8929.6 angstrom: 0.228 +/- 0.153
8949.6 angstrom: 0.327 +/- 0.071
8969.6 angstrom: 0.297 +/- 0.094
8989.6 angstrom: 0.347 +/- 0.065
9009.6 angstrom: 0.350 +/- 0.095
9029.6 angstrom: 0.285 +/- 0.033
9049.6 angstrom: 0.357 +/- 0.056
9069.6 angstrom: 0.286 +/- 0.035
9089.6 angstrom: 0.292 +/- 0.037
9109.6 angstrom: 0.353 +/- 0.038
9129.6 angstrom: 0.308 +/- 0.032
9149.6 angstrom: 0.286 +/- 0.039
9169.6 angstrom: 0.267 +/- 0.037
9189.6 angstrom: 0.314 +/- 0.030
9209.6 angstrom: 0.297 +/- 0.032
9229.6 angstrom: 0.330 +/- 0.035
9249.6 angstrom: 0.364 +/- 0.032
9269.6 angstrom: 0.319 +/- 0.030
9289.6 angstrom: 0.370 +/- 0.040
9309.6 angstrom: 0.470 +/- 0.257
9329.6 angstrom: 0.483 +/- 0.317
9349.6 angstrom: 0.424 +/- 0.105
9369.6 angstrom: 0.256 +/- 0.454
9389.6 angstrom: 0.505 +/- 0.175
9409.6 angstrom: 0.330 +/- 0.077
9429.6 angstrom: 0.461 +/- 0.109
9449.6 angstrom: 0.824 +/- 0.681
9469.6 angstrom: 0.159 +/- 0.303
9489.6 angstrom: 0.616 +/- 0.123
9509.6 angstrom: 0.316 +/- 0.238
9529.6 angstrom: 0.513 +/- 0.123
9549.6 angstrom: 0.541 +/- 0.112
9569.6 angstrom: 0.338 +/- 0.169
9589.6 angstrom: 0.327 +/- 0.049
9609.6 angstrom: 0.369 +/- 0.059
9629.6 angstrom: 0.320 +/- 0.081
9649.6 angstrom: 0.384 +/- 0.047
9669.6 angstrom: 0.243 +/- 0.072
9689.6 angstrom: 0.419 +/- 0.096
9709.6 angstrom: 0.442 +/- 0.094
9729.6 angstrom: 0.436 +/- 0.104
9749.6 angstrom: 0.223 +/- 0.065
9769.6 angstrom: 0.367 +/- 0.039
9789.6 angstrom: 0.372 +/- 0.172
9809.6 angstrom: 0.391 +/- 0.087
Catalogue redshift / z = 0.45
